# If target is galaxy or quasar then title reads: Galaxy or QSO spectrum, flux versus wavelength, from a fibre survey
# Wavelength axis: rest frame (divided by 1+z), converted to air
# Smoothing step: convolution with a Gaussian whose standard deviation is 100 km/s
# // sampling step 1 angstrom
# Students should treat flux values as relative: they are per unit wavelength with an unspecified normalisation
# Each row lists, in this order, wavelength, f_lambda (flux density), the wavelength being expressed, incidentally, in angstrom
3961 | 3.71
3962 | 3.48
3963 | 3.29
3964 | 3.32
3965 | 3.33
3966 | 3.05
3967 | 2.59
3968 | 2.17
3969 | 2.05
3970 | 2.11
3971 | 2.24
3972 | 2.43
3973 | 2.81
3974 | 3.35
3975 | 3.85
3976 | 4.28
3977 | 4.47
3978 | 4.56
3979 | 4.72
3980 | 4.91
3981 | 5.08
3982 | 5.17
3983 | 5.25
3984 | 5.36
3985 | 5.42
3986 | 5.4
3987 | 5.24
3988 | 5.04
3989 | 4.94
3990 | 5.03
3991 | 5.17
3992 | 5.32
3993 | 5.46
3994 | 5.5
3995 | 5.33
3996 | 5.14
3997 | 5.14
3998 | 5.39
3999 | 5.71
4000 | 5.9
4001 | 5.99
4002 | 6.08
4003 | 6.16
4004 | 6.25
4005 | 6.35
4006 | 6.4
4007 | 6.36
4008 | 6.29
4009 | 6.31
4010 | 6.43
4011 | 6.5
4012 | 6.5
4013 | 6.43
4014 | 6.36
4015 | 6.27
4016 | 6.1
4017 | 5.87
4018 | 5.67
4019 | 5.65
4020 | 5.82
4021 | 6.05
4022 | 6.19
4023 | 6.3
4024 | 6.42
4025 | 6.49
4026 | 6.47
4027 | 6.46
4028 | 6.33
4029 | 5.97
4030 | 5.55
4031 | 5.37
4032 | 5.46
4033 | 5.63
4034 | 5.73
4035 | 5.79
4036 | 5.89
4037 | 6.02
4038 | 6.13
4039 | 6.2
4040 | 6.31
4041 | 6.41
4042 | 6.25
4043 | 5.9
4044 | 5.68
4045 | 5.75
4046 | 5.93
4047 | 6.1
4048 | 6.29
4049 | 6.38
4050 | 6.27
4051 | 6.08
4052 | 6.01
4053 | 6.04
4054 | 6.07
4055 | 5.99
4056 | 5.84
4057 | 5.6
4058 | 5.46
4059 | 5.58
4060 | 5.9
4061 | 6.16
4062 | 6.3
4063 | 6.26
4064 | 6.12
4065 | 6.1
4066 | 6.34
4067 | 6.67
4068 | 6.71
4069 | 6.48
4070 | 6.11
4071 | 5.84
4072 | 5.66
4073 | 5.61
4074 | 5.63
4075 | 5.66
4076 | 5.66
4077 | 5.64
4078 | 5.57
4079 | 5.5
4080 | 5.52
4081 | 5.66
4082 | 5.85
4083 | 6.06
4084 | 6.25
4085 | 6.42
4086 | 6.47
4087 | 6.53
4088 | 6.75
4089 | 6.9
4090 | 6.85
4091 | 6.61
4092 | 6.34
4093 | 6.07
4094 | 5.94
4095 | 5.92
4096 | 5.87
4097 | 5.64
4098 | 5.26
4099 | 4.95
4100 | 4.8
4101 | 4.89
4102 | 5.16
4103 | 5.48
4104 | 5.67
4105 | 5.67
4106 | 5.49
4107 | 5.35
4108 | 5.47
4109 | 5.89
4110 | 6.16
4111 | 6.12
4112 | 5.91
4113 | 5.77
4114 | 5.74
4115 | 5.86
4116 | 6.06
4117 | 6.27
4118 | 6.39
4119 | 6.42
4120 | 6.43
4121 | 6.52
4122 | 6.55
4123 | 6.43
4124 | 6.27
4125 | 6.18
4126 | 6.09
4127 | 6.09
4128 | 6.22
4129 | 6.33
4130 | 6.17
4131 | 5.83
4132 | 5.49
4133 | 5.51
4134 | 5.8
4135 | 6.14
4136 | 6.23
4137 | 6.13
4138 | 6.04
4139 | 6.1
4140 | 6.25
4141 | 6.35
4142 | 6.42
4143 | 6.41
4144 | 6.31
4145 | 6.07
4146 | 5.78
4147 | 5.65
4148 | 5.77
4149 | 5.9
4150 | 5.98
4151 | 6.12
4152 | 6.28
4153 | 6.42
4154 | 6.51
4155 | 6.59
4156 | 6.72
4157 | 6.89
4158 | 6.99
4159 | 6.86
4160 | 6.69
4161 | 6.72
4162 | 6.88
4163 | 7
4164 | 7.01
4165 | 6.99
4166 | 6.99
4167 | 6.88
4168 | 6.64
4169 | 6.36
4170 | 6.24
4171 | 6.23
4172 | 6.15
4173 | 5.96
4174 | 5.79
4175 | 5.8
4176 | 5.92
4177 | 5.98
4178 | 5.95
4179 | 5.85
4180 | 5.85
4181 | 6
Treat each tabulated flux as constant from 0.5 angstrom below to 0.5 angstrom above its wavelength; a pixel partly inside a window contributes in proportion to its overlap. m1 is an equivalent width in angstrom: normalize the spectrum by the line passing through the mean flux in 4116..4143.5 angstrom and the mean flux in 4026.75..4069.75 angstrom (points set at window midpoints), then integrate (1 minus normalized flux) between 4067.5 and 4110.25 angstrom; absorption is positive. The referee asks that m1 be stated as 1.8 angstrom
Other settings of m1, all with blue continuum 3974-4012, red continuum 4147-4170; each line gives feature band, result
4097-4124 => 1.9 angstrom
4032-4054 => -0.9 angstrom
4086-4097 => -0.4 angstrom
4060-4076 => -0.4 angstrom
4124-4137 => 0.7 angstrom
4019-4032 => -0.9 angstrom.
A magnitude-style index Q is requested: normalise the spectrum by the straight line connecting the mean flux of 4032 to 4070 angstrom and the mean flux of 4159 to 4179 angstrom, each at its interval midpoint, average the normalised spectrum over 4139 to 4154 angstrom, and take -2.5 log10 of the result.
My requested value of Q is 0.039 mag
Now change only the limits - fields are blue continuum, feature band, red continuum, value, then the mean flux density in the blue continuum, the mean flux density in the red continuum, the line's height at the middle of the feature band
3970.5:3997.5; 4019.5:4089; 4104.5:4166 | -0.12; 4.69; 6.21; 5.4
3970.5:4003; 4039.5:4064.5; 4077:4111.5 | -0.11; 4.88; 5.85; 5.47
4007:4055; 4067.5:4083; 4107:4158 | 0.05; 6.09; 6.14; 6.11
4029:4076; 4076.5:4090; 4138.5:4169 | 0.00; 5.98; 6.47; 6.13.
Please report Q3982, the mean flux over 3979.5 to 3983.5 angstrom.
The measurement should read 5.1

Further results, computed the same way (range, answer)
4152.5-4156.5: 6.56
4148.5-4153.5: 6.14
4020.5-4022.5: 6.12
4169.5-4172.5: 6.21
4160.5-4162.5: 6.8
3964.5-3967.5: 2.99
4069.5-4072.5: 5.87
